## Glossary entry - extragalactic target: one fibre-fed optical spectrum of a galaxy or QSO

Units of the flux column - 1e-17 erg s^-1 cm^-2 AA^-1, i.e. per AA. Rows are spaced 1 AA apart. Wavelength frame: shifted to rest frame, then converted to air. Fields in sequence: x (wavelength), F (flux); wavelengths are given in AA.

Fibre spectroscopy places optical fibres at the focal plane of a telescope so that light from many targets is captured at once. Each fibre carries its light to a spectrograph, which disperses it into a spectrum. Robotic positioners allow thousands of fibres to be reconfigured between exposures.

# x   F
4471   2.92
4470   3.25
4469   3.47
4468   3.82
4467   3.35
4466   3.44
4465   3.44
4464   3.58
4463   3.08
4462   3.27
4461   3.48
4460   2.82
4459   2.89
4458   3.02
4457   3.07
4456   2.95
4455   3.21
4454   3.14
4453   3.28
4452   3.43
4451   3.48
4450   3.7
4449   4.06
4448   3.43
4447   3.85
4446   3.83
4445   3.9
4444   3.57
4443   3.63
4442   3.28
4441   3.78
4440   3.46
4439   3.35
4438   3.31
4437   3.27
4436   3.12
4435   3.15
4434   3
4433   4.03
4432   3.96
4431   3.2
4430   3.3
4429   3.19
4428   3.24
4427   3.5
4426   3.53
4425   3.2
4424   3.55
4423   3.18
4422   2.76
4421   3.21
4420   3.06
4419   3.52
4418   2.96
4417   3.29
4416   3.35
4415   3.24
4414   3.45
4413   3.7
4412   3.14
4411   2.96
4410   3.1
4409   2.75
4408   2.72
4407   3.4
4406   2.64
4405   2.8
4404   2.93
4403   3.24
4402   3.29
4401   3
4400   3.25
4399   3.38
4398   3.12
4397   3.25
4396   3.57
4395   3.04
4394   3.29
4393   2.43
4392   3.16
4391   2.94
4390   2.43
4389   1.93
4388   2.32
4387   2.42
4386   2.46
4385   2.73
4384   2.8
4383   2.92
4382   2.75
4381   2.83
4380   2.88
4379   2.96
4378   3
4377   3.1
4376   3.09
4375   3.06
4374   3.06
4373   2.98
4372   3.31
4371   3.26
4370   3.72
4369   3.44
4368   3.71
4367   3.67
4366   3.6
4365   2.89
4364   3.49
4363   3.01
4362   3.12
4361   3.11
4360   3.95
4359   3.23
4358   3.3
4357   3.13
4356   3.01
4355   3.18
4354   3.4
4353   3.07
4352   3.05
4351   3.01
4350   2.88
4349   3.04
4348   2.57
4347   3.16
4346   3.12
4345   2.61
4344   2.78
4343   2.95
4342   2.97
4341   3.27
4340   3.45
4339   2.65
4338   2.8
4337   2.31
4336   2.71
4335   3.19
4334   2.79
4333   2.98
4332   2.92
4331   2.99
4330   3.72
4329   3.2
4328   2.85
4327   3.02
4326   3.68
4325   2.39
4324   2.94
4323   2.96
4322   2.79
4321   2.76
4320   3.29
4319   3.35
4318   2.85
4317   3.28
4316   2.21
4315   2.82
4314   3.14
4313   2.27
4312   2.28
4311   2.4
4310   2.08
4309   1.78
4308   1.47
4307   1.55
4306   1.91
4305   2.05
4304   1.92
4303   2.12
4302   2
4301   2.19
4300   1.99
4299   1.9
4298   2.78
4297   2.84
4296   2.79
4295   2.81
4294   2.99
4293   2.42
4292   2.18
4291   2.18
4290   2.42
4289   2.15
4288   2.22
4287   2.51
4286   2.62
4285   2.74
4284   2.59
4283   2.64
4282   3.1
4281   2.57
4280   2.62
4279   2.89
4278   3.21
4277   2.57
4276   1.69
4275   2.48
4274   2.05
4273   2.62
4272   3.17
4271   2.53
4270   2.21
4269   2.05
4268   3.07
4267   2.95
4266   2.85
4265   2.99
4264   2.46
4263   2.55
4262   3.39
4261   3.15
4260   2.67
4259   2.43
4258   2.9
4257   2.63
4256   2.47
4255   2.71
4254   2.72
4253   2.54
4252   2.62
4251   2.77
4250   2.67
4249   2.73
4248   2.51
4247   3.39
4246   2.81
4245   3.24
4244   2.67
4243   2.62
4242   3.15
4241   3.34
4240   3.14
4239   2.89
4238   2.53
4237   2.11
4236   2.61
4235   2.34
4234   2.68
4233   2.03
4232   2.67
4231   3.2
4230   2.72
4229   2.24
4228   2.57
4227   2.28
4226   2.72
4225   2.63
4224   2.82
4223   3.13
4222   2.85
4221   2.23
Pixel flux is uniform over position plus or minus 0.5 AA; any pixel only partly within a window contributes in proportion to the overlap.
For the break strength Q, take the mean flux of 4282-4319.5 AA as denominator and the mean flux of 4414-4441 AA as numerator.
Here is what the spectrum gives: 1.38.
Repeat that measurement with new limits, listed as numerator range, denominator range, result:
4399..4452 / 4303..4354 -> 1.20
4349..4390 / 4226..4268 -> 1.12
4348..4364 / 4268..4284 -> 1.23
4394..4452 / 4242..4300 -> 1.25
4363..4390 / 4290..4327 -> 1.21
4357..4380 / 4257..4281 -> 1.22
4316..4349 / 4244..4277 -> 1.10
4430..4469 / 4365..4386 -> 1.09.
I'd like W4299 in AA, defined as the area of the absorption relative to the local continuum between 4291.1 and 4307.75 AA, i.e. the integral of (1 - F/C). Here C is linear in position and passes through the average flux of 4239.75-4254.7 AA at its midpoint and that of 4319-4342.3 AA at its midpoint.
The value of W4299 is 3.83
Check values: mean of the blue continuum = 2.85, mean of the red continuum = 2.99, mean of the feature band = 2.26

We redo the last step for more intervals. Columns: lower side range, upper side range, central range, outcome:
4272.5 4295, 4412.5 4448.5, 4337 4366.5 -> -1.51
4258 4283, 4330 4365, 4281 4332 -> 5.14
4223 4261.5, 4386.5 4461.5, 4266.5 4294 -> 2.68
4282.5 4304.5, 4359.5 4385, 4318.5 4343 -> -2.01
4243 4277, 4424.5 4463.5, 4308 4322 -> 1.35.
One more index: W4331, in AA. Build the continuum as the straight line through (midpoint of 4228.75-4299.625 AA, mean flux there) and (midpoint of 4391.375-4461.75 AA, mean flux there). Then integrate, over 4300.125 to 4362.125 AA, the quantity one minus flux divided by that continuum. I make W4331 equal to 2.56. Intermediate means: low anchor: 2.66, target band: 2.8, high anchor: 3.28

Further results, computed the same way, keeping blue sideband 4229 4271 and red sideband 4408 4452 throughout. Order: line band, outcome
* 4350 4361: -0.36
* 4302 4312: 3.38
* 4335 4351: 0.86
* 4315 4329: 0.15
